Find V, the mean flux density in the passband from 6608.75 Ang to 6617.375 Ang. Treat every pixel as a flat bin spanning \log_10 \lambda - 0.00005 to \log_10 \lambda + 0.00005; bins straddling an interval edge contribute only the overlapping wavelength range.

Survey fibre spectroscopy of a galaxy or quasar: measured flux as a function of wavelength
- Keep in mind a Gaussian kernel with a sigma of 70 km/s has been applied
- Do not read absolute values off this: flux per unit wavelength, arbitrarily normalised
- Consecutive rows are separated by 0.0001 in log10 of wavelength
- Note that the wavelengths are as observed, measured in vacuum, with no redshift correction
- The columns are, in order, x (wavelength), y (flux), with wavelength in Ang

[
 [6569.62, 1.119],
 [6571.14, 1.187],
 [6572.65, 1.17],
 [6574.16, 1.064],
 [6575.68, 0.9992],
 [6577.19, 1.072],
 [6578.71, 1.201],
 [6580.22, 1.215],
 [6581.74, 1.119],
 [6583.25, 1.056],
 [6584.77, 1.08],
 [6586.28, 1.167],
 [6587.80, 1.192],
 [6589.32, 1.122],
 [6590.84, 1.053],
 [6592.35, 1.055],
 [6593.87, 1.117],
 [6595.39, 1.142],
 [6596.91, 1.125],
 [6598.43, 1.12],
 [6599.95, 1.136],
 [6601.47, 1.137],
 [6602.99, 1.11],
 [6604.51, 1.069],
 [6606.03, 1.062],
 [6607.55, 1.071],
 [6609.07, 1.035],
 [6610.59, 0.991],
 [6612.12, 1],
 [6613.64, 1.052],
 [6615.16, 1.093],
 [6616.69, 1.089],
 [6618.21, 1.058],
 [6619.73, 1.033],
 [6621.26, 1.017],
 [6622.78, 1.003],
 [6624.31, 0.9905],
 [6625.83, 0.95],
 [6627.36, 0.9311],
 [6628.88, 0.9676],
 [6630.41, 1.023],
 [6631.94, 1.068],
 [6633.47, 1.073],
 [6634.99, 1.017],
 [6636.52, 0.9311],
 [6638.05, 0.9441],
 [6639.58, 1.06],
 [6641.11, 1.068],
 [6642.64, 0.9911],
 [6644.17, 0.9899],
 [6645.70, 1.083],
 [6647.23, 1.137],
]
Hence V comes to 1.04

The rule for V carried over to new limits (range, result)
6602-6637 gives 1.03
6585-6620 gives 1.09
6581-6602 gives 1.12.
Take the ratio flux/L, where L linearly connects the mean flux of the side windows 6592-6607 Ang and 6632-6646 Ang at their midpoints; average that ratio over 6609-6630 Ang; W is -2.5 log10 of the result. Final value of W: 0.05 mag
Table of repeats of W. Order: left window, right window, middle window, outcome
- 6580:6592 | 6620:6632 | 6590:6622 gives -0.02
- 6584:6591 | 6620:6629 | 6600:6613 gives -0.01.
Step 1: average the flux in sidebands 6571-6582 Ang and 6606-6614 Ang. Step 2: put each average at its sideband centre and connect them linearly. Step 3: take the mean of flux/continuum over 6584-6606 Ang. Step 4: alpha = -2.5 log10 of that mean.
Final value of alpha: -0.04 mag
